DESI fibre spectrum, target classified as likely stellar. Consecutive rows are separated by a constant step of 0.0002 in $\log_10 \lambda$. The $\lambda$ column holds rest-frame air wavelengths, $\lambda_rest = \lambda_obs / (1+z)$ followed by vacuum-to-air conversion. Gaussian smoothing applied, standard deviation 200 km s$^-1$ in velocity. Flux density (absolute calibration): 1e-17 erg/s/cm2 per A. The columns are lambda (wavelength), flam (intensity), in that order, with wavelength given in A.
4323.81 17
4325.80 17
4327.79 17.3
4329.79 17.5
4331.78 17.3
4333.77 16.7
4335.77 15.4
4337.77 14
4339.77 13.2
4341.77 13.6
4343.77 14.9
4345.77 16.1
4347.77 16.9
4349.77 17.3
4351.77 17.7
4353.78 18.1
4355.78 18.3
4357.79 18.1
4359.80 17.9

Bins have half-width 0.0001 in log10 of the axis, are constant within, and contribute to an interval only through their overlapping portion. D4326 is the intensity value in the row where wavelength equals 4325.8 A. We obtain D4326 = 17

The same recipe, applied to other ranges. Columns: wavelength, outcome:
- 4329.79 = 17.5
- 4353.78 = 18.1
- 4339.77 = 13.2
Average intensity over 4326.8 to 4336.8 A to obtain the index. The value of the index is 16.8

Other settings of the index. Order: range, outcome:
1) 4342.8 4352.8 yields 16.6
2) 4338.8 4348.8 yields 15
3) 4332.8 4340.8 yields 14.8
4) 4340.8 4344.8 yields 14.3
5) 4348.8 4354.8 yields 17.7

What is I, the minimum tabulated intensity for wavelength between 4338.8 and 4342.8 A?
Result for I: 13.2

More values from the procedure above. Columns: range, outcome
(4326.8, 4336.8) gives 15.4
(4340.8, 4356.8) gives 13.6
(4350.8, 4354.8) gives 17.7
